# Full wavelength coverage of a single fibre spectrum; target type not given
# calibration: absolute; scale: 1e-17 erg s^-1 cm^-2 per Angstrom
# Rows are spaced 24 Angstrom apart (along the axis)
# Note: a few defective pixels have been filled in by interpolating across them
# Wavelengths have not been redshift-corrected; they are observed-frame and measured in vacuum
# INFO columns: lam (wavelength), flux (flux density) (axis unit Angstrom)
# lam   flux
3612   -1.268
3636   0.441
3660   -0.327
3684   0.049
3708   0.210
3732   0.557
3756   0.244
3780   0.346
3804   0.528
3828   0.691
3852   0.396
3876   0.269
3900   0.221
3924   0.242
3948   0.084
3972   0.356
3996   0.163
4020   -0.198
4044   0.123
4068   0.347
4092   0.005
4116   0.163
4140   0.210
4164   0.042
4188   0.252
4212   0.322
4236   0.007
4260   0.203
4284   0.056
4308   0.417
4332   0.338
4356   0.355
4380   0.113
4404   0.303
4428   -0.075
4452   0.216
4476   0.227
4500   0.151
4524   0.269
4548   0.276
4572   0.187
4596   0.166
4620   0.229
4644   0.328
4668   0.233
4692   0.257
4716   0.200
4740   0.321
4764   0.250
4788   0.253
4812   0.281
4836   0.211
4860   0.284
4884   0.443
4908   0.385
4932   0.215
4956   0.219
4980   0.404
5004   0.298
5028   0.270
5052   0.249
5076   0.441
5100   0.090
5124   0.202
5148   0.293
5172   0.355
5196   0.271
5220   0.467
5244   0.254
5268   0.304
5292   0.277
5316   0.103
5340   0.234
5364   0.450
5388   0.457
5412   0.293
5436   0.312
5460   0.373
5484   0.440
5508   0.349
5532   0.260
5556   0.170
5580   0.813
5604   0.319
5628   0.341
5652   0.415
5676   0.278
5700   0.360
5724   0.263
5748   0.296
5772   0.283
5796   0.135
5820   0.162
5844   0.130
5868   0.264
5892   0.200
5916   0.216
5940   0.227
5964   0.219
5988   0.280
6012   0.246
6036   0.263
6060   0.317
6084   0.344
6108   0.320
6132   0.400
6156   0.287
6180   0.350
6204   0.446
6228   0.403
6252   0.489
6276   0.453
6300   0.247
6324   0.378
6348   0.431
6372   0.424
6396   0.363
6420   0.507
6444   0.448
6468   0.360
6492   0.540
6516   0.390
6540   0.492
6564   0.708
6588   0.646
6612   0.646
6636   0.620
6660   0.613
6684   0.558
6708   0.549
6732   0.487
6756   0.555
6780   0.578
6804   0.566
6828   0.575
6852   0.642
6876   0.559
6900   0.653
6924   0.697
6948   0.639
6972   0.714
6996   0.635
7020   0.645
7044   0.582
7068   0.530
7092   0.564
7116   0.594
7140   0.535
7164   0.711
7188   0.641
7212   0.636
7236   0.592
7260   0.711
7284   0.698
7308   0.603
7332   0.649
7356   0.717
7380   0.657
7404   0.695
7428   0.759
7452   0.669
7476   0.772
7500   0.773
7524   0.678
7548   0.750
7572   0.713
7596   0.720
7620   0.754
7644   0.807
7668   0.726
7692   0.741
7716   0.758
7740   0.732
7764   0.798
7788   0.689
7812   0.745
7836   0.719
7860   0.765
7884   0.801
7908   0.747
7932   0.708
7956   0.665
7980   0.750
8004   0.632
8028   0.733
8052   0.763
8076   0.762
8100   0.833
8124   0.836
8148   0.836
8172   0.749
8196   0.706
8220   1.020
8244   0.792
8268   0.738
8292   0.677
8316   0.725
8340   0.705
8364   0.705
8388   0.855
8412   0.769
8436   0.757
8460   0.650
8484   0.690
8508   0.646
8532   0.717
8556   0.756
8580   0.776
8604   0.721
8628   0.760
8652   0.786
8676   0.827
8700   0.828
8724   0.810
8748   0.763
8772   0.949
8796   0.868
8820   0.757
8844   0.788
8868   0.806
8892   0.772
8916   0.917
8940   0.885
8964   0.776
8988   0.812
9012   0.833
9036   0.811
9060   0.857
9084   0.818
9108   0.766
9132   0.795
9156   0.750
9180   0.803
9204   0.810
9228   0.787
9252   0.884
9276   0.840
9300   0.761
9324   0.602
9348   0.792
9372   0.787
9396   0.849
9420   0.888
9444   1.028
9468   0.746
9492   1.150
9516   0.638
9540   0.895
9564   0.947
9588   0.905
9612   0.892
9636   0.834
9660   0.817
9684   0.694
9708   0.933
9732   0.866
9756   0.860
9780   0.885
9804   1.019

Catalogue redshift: 0.643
